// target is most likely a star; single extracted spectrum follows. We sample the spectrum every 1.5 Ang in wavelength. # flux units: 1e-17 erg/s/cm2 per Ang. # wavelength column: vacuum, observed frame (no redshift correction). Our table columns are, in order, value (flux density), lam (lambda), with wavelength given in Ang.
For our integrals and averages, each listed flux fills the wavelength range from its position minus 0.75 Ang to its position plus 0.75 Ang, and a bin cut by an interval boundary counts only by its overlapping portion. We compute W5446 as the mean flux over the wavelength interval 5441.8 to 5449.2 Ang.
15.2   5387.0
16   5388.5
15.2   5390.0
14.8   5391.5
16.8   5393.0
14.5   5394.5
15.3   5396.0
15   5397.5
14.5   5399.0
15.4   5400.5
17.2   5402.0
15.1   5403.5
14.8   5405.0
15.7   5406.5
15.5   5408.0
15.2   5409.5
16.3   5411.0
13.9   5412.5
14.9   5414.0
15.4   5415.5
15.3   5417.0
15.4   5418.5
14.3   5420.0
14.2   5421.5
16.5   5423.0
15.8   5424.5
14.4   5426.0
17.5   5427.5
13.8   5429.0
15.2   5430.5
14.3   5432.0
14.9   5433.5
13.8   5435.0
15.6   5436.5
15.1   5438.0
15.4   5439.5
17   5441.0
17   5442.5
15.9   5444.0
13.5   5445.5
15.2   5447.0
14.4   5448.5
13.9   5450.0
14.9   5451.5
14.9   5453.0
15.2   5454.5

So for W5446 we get 15.2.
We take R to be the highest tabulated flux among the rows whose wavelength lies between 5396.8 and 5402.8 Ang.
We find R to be 17.2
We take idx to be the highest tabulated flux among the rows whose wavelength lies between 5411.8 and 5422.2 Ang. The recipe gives 15.4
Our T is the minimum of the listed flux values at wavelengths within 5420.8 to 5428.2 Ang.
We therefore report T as 14.2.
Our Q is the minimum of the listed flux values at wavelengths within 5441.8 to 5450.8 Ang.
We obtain 13.5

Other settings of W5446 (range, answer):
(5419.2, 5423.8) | 15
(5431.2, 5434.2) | 14.6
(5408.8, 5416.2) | 15.1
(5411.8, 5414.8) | 14.4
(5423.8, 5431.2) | 15.3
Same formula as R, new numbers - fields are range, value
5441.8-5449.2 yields 17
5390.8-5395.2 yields 16.8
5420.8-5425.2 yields 16.5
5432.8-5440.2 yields 15.6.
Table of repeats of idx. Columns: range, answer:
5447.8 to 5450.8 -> 14.4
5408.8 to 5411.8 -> 16.3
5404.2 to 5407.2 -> 15.7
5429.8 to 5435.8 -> 15.2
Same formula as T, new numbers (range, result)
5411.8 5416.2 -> 13.9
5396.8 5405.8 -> 14.5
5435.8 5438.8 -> 15.1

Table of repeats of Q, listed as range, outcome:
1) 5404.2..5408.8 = 14.8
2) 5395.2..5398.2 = 15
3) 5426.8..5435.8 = 13.8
